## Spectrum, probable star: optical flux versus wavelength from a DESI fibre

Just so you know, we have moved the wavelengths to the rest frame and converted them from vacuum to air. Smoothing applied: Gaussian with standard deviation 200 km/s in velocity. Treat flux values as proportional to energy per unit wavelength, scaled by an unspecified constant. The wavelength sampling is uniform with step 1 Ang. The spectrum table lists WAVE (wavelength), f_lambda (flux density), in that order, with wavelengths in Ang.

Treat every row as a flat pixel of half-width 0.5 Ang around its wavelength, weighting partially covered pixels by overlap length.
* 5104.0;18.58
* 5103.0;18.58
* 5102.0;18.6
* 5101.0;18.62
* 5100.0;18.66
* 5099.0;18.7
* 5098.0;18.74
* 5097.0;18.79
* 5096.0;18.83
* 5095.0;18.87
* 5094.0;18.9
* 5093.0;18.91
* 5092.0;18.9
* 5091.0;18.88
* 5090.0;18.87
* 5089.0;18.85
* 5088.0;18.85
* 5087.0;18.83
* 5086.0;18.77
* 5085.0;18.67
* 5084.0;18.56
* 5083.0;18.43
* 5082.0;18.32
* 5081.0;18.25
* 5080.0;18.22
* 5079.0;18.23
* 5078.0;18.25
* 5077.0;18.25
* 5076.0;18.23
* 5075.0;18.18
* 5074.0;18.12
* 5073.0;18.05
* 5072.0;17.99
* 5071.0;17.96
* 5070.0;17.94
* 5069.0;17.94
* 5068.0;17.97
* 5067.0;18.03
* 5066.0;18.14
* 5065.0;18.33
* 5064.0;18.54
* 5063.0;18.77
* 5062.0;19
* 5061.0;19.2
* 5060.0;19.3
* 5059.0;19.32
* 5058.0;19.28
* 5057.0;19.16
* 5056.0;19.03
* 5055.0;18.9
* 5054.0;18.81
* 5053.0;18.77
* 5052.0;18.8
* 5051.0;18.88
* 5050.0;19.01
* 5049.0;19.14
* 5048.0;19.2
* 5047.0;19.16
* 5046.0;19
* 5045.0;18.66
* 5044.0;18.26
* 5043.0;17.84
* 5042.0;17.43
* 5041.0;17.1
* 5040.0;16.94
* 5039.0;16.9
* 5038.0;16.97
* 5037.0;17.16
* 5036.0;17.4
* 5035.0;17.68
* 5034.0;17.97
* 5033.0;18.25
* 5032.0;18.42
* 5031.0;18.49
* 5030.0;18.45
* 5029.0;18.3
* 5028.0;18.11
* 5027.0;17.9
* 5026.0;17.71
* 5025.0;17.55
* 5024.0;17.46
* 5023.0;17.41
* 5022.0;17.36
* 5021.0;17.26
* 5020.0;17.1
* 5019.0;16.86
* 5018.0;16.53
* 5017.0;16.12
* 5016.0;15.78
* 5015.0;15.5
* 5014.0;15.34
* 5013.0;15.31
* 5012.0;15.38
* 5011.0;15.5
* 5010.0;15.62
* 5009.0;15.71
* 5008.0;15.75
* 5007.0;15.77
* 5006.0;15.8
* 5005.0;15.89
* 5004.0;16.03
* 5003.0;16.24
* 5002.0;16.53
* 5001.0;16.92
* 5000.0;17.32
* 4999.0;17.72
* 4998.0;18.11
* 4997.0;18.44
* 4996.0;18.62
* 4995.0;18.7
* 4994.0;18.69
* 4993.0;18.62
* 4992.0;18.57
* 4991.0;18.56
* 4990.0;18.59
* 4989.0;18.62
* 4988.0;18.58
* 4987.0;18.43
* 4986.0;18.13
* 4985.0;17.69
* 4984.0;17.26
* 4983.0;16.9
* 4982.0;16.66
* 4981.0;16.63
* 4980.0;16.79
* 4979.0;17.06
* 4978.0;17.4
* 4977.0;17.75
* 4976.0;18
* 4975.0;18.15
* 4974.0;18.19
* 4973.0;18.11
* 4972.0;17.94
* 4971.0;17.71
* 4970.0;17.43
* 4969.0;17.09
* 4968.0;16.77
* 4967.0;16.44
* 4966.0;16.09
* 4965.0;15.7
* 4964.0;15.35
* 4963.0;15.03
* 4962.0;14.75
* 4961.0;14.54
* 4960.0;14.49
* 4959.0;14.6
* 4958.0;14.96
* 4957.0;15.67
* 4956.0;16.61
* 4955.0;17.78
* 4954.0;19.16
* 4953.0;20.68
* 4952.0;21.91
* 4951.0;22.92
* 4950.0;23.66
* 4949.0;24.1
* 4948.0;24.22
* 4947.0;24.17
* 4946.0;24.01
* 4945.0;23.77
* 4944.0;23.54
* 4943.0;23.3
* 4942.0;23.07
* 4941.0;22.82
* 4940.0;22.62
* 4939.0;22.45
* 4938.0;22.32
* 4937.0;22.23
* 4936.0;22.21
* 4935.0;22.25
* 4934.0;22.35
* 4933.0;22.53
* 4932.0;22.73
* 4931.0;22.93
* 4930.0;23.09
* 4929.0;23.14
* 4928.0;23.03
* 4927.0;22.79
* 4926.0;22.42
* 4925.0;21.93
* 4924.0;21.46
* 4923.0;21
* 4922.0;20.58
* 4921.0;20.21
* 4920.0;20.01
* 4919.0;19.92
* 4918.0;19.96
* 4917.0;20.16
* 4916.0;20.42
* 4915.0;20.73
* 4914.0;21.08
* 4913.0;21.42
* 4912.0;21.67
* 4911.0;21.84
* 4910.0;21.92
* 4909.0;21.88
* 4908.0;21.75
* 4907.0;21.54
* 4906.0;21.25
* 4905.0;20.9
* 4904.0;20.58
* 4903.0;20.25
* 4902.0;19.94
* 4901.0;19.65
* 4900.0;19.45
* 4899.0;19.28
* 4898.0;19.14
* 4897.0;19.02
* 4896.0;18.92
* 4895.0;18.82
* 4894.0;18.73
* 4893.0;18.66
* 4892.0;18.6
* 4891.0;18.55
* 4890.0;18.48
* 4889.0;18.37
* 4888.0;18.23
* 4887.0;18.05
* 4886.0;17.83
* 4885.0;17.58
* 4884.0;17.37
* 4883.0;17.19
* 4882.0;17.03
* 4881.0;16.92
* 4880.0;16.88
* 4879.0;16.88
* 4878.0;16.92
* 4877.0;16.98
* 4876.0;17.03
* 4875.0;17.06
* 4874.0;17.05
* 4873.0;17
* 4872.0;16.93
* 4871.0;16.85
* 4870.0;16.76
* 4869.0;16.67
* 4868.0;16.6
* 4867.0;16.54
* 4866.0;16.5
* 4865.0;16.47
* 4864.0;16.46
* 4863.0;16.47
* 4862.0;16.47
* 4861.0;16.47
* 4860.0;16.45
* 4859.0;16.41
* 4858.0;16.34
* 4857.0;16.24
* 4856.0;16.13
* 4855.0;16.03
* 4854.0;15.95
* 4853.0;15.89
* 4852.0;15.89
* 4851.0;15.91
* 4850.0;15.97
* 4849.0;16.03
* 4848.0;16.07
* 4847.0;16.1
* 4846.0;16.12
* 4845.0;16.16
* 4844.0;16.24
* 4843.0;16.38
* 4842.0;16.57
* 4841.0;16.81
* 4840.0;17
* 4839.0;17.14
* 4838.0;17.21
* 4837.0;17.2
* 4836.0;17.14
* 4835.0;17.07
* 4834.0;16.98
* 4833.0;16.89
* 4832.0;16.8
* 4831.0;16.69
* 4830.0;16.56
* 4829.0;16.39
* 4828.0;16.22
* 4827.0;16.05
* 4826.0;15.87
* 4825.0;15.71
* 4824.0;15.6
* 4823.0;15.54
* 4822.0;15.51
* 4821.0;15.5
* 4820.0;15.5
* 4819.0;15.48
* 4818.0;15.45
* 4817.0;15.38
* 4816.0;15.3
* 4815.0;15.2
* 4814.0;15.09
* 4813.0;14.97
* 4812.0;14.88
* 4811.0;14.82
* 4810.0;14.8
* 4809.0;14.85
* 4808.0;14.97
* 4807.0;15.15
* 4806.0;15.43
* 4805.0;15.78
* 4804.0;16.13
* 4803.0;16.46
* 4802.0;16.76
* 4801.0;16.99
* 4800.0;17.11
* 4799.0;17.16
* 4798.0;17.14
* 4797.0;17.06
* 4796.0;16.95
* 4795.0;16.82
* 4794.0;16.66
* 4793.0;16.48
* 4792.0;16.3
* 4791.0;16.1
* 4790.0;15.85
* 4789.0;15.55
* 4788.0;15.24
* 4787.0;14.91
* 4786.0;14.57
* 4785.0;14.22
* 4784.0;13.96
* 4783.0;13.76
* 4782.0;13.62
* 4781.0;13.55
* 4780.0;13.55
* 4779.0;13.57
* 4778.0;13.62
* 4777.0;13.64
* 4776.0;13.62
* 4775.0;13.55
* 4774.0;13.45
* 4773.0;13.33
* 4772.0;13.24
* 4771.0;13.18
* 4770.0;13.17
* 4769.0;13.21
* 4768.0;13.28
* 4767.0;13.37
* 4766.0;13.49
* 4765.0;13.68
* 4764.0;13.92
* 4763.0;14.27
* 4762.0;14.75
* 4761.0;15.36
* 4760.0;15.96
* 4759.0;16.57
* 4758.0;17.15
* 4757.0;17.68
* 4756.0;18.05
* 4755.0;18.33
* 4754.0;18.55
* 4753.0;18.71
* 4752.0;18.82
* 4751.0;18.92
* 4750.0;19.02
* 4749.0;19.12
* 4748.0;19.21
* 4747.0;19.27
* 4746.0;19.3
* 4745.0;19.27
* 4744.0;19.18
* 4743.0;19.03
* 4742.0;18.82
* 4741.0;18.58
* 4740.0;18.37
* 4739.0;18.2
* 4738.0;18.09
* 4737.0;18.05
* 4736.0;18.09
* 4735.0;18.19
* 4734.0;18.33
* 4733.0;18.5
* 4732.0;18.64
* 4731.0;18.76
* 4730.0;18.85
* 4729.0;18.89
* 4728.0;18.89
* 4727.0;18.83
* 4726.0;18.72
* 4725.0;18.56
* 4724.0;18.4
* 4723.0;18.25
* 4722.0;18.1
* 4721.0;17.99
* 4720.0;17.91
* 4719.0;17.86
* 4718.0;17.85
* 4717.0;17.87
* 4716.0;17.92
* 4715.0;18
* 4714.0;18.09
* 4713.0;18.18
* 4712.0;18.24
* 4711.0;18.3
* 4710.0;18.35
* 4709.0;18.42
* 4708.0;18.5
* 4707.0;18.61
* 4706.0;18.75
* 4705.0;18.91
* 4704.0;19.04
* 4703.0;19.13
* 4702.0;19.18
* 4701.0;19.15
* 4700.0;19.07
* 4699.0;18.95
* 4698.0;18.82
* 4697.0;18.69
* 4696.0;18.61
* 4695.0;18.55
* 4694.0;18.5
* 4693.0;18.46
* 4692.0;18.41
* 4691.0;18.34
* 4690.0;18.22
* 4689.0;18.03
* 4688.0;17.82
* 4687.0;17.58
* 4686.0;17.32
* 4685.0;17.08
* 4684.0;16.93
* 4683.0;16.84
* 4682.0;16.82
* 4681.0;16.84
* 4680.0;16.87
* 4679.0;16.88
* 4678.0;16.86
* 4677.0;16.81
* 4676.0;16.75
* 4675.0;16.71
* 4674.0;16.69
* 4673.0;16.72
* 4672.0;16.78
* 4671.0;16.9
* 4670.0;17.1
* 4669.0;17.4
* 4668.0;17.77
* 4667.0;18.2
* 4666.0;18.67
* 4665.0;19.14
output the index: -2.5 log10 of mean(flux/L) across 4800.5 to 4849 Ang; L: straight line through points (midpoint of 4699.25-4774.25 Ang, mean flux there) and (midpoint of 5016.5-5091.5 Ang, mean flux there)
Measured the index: 0.11 mag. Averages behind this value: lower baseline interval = 17.6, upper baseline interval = 18.2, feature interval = 16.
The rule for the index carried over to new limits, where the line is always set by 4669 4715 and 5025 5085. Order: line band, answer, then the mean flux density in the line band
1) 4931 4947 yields -0.25 mag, 22.9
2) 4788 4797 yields 0.11 mag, 16.3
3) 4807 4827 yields 0.18 mag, 15.3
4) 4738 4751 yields -0.06 mag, 18.9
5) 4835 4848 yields 0.09 mag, 16.7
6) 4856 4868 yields 0.10 mag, 16.4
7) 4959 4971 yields 0.15 mag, 15.8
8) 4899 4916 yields -0.15 mag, 20.9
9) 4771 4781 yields 0.31 mag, 13.5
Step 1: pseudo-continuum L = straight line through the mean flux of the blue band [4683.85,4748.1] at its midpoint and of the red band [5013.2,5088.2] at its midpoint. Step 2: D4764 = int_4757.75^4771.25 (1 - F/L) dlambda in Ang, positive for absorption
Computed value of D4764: 3.0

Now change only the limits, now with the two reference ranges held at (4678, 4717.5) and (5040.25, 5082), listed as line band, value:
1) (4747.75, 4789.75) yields 6.97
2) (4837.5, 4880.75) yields 4.22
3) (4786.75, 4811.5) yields 2.95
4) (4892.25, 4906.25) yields -0.94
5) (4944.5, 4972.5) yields -0.14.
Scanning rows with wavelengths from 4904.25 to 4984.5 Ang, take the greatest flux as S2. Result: 24.22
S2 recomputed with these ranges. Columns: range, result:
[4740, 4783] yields 19.3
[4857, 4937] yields 23.14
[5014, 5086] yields 19.32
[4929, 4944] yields 23.54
